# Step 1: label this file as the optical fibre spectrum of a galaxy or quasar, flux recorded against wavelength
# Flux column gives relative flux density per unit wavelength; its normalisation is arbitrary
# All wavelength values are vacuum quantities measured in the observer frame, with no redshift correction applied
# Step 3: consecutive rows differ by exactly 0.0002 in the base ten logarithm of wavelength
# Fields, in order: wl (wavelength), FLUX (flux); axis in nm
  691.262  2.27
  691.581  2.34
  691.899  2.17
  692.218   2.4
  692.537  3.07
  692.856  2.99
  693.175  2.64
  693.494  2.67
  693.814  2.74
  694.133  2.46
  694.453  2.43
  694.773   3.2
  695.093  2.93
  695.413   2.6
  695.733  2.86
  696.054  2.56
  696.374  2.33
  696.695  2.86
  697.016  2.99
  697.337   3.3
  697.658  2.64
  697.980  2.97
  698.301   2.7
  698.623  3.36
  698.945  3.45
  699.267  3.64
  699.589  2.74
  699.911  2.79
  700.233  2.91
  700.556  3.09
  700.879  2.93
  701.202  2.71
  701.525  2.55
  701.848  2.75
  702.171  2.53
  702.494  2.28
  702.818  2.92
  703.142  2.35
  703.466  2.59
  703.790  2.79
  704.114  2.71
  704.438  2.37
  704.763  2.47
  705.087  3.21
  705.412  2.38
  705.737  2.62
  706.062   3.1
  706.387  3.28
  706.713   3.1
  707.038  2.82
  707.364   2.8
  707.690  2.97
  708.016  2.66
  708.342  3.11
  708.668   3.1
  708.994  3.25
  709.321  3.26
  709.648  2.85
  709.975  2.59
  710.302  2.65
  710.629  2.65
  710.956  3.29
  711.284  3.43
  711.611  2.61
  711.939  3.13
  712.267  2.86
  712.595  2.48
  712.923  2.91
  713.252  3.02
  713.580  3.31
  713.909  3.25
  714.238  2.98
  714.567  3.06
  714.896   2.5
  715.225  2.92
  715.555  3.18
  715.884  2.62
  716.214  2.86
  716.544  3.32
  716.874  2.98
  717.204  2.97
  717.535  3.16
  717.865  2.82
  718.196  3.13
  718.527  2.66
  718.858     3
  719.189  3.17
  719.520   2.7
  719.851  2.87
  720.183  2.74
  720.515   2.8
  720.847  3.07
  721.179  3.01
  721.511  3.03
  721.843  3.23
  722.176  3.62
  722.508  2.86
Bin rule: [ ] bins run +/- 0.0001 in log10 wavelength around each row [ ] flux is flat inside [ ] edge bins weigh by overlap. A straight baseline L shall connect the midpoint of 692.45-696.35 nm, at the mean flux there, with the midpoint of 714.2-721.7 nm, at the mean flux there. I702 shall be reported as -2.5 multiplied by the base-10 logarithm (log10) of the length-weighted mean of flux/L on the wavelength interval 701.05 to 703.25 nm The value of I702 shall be 0.09 mag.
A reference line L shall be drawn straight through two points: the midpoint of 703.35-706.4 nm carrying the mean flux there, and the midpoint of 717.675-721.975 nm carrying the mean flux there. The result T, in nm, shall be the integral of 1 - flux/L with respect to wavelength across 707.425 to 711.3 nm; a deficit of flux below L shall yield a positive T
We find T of -0.24 nm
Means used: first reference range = 2.73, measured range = 2.96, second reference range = 2.94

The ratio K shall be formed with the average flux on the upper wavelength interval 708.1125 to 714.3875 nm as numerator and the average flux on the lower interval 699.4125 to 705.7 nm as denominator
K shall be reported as 1.11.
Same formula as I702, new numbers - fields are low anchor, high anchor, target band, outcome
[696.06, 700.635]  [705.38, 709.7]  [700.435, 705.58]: 0.12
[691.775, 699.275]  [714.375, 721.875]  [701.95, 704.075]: 0.11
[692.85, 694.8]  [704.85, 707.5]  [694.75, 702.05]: -0.05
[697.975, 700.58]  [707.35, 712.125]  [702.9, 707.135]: 0.10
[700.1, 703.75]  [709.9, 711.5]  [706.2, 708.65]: -0.05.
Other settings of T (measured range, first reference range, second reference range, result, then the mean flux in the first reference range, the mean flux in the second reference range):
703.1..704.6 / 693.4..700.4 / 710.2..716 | 0.17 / 2.87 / 2.94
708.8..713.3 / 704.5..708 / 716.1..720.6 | -0.06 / 2.85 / 2.94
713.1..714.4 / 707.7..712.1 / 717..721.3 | -0.08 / 2.97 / 2.93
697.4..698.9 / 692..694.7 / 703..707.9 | -0.15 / 2.68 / 2.77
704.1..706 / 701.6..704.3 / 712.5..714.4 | 0.03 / 2.61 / 3.01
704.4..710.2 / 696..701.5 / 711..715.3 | 0.12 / 2.94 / 2.97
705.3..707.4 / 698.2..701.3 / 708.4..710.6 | 0.06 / 3.04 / 2.94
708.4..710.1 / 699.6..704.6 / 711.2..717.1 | -0.11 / 2.69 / 2.96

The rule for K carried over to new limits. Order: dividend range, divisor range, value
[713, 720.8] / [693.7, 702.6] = 1.04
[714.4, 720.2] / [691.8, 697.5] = 1.07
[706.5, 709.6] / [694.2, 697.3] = 1.09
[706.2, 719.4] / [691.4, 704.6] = 1.07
